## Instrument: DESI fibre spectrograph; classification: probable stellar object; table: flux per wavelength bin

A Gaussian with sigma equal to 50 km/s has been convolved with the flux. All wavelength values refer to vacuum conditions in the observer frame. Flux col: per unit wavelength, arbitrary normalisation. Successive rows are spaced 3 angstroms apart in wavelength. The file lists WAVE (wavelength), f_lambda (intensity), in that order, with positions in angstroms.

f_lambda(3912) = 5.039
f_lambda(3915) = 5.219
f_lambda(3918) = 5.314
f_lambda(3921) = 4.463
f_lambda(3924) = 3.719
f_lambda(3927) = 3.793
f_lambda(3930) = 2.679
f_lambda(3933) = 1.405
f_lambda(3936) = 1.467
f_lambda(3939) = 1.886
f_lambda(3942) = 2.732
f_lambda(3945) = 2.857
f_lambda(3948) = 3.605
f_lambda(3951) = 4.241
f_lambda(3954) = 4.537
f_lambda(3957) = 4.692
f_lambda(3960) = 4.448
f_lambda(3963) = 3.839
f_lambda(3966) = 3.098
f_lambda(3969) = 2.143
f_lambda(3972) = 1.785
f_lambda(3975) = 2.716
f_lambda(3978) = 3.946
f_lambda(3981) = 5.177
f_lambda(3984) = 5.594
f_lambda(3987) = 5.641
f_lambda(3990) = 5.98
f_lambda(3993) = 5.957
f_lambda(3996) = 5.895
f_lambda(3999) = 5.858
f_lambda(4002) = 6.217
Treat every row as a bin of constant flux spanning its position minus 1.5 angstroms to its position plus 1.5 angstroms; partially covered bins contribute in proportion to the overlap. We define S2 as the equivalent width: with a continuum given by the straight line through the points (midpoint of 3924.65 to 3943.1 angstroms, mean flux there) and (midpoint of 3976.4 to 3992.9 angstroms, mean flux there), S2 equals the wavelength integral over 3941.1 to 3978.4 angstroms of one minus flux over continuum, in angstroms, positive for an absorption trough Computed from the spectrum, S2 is 3.1 angstroms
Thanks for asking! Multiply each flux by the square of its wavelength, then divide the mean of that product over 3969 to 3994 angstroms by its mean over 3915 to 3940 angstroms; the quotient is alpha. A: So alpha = 1.41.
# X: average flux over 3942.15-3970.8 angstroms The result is 3.65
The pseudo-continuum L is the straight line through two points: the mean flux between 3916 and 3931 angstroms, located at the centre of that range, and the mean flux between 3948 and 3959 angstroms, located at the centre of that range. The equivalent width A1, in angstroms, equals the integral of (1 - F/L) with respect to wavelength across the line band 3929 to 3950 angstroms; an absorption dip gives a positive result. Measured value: 9.1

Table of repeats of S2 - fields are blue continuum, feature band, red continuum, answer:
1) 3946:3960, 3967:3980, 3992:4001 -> 5.9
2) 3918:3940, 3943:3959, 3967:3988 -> -2.9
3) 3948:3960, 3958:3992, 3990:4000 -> 7.4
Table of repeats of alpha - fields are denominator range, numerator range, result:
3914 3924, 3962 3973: 0.58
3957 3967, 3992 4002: 1.53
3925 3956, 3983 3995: 2.01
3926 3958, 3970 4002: 1.64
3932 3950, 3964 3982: 1.31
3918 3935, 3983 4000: 1.80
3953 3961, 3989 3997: 1.33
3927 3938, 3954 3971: 1.76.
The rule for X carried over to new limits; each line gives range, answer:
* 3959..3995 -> 4.21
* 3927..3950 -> 2.51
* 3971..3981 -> 3.22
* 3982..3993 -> 5.74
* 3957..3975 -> 3.17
